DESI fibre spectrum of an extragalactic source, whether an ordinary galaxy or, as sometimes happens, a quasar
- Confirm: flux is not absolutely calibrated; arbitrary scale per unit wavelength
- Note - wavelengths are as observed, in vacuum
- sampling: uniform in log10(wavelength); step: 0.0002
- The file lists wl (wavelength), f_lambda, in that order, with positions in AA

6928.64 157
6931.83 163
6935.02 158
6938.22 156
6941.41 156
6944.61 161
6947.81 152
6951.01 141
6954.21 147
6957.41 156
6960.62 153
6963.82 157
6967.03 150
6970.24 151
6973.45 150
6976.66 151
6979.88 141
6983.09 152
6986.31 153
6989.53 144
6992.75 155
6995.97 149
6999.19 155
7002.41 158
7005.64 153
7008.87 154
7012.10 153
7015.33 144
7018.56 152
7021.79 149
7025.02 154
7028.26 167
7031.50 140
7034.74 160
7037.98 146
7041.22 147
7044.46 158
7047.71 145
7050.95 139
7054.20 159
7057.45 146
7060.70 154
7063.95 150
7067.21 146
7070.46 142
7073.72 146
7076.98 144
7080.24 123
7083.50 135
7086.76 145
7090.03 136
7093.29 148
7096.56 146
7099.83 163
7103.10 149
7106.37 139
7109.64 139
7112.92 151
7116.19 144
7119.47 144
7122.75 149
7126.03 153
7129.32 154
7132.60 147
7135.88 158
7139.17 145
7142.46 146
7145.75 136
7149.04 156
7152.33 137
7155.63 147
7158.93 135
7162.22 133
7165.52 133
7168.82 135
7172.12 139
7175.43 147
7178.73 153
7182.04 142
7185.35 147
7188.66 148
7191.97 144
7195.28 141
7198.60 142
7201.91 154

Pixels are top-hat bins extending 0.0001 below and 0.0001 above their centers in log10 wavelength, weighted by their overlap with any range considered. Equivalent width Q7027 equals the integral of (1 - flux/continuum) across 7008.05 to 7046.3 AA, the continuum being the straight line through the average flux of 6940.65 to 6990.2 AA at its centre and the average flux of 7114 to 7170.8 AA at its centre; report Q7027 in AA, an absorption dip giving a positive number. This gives -0.8 AA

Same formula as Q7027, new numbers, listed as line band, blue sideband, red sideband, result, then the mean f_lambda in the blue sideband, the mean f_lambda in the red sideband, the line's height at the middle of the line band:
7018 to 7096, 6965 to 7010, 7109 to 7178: 0.6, 151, 144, 148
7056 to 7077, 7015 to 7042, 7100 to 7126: 0.3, 151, 147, 149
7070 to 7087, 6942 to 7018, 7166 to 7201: 1.1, 151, 144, 148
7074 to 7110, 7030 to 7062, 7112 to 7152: 1.5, 149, 148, 149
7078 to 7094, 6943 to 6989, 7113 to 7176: 1.0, 151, 144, 146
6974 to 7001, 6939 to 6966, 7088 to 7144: 0.3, 153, 148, 152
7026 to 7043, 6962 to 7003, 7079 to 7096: -0.9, 151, 138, 145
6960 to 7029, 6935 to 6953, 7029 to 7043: -0.2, 153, 150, 151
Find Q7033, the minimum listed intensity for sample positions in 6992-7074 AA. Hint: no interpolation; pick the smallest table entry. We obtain 139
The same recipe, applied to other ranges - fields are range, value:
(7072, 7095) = 123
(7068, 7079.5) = 142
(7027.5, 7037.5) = 140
